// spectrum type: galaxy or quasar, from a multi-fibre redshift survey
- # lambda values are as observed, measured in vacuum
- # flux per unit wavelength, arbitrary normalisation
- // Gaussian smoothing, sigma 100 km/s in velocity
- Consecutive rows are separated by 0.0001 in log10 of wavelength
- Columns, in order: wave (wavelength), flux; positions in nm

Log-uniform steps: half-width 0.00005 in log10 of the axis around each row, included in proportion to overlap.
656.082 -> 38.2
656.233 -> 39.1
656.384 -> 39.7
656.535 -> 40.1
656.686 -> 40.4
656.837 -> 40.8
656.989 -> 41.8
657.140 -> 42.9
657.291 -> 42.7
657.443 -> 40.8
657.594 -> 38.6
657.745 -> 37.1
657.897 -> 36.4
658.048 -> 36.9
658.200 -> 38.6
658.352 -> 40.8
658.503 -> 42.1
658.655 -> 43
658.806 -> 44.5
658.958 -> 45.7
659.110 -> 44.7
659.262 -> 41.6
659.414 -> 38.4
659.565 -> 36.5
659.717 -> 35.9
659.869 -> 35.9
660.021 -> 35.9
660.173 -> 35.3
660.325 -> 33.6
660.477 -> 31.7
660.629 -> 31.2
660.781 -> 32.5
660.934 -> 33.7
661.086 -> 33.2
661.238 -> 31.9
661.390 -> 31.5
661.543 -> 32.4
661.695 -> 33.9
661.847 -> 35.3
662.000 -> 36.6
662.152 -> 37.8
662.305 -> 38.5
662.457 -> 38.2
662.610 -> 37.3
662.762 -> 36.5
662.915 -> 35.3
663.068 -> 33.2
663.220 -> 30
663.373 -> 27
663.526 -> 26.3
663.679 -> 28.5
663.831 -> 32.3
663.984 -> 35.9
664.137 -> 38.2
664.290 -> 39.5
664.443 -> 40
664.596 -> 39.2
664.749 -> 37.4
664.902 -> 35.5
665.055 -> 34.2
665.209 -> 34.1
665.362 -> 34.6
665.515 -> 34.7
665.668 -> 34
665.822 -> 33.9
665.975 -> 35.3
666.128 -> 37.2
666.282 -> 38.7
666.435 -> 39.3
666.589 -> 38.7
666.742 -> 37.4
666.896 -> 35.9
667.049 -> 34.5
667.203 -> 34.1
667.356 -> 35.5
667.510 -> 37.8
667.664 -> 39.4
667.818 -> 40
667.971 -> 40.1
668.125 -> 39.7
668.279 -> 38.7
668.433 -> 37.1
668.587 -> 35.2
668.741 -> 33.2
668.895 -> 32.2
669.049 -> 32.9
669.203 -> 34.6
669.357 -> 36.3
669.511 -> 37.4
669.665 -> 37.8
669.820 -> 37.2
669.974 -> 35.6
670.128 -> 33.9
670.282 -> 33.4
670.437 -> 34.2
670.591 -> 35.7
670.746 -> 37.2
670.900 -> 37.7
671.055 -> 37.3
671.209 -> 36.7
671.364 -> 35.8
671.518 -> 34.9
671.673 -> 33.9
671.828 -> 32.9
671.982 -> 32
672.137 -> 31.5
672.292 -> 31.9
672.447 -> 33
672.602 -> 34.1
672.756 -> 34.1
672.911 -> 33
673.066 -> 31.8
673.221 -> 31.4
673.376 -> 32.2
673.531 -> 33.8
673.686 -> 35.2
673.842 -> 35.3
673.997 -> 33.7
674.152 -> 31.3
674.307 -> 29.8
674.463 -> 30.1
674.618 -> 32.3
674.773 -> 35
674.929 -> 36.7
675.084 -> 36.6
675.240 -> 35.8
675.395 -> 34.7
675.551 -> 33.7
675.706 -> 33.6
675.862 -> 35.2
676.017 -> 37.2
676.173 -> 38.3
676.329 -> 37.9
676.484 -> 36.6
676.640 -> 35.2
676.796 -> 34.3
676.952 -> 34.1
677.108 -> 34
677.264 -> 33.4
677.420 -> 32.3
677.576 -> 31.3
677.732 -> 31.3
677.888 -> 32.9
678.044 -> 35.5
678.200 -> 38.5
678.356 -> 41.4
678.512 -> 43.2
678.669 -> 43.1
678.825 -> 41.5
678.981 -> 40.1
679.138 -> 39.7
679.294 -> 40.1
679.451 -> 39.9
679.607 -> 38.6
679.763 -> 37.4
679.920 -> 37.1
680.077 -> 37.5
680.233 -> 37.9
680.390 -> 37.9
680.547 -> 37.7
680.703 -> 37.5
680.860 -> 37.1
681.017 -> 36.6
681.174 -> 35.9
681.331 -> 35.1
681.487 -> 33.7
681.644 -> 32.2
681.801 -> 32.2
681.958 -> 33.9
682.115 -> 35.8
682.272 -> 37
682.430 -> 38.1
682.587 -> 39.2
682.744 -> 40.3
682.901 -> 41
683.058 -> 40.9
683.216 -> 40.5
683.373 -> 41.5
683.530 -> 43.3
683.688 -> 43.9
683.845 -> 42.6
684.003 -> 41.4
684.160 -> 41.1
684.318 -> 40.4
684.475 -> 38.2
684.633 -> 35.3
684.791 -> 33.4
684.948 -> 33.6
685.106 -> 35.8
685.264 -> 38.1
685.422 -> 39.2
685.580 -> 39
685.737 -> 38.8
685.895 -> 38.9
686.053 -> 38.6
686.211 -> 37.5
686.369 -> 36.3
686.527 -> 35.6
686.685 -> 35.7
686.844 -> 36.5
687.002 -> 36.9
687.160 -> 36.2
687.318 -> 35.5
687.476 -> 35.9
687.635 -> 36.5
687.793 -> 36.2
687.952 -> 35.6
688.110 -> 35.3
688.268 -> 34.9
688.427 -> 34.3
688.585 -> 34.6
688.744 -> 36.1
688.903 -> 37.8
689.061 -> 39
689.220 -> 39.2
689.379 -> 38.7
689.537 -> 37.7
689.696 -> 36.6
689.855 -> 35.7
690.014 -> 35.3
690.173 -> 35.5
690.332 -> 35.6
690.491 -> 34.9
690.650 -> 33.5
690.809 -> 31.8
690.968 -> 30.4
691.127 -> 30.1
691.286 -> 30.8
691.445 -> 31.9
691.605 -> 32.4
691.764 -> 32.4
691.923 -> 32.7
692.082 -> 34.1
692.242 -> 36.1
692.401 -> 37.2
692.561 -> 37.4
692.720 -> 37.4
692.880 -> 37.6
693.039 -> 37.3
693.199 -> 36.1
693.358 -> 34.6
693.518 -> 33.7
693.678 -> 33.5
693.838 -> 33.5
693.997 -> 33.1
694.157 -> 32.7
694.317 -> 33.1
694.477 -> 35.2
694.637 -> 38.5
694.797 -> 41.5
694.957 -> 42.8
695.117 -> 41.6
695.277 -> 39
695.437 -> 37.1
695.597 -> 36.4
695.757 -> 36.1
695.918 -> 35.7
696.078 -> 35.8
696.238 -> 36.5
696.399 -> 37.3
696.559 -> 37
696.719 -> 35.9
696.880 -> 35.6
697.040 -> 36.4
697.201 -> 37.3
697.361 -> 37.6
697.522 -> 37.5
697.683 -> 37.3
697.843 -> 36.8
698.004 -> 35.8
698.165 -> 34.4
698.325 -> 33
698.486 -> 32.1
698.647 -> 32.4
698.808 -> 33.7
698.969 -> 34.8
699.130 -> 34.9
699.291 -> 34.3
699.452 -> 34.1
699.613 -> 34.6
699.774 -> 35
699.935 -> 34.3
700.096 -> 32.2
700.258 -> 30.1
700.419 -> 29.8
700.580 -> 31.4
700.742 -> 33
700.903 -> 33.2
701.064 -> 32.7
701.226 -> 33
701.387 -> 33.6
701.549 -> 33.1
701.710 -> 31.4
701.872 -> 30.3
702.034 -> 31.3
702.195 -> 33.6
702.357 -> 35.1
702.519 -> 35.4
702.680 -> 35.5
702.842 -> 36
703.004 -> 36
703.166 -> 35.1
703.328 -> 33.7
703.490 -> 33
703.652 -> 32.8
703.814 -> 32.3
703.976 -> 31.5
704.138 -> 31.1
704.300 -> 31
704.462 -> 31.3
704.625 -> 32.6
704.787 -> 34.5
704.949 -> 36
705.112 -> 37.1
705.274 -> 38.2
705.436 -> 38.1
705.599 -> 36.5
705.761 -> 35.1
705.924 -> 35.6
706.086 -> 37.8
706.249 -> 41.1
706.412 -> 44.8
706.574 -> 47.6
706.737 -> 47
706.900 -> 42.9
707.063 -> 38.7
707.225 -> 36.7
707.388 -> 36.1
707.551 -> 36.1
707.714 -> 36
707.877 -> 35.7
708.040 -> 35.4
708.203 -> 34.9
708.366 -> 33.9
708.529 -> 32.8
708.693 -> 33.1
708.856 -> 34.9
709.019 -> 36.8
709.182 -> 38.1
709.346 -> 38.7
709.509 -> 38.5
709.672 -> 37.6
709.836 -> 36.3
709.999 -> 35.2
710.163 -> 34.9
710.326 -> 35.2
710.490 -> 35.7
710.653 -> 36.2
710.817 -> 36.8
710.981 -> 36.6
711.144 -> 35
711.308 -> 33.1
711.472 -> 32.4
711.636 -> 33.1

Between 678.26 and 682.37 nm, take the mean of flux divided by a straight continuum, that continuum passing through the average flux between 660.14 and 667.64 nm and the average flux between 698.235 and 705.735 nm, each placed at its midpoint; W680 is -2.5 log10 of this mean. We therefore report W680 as -0.10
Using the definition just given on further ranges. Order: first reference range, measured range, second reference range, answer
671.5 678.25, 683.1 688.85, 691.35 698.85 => -0.08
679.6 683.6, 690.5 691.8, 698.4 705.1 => 0.12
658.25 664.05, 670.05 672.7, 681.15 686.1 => 0.07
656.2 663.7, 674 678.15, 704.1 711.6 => 0.08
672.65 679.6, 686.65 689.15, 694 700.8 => -0.02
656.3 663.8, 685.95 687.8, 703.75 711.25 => 0.00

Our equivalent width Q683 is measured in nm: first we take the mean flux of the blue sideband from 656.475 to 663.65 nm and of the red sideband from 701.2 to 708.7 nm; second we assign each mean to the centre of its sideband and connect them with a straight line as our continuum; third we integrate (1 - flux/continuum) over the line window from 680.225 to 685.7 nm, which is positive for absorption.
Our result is -0.26 nm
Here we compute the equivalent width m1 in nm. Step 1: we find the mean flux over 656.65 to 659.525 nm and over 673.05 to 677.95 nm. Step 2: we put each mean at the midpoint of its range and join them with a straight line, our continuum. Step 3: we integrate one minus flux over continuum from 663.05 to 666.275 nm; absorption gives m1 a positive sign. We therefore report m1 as 0.32 nm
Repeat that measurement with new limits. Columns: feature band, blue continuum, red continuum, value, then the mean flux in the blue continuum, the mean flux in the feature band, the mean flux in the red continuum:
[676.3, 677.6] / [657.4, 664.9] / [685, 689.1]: 0.08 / 36.2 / 34.3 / 36.7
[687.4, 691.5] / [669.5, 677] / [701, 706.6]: -0.06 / 34.5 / 35.2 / 34.9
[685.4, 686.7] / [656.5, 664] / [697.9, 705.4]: -0.12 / 36.6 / 37.8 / 33.5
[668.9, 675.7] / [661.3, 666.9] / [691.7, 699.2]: 0.22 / 35.2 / 34.3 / 35.9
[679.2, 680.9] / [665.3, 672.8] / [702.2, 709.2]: -0.11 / 35.7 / 38.1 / 36.1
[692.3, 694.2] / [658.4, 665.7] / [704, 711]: 0.05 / 35.8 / 35.4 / 36.7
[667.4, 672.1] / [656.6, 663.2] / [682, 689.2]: 0.20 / 37.4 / 36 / 37.8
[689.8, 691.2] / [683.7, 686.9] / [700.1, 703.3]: 0.11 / 37.9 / 33.6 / 33.1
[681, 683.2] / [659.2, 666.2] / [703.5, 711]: -0.07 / 34.8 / 36.7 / 36.4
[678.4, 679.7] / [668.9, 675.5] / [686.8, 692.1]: -0.23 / 34.3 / 40.8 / 35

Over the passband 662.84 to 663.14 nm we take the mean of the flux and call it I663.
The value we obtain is 34.2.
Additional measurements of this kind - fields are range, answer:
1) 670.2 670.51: 33.8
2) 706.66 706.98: 44.9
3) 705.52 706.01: 35.8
